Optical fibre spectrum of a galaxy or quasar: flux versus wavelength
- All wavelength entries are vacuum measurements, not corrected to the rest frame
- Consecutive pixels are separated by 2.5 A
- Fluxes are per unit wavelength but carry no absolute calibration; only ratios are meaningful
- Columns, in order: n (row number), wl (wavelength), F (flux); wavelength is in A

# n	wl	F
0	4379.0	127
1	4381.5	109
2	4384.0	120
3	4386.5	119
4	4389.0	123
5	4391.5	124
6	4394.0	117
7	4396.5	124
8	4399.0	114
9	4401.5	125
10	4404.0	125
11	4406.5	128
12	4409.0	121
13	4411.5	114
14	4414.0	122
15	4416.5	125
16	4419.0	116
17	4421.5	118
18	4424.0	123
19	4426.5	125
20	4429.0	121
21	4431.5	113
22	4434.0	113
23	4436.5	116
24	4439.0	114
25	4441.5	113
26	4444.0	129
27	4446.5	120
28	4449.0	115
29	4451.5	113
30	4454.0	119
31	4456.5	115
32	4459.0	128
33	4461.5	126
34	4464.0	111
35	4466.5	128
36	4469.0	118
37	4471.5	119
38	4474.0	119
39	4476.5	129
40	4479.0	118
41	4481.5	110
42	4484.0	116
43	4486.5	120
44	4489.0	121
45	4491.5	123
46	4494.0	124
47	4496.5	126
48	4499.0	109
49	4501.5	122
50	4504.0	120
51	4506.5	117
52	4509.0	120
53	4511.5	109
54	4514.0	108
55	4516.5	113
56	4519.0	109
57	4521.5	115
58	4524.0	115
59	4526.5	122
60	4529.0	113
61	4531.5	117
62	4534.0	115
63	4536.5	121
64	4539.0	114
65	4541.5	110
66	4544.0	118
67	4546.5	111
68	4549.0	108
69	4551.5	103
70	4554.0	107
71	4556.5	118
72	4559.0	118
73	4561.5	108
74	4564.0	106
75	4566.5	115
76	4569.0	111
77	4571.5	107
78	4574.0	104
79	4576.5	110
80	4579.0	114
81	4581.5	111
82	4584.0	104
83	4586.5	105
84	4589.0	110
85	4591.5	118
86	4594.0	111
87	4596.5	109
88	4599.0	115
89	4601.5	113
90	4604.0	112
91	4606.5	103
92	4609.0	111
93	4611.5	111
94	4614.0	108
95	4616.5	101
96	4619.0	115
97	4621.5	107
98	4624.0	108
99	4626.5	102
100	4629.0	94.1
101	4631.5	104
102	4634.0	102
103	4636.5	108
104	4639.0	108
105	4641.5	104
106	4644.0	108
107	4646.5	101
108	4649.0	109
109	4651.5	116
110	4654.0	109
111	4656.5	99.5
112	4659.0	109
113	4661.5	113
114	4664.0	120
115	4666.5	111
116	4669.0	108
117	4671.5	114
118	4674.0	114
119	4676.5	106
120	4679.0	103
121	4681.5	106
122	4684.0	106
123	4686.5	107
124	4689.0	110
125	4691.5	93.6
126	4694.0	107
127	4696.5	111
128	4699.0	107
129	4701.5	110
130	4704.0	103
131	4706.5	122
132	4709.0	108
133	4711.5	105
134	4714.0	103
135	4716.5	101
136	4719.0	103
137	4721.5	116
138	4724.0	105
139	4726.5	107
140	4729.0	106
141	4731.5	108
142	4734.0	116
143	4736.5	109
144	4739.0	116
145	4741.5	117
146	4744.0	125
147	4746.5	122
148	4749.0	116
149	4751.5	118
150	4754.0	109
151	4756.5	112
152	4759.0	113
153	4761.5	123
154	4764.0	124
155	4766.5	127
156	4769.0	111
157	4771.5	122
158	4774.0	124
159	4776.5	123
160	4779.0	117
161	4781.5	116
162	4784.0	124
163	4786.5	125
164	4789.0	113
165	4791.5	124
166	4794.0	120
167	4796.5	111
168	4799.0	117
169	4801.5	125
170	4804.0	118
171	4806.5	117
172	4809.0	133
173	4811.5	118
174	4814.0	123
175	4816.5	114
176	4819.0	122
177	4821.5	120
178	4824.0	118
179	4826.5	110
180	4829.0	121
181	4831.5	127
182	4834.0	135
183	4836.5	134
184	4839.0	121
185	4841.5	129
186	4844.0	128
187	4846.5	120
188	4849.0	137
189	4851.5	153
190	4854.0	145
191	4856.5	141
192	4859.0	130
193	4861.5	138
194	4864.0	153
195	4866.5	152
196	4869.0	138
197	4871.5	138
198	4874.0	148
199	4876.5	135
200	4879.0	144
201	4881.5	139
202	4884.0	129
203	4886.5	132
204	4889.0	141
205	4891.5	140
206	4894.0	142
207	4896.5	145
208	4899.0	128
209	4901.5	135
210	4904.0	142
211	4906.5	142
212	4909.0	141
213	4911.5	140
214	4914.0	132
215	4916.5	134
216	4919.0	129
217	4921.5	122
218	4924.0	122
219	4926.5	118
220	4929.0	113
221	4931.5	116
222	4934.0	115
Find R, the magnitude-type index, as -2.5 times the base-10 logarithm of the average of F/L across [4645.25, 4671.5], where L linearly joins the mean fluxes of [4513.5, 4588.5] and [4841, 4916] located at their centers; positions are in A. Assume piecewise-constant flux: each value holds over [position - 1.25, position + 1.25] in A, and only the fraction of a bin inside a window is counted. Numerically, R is 0.10 mag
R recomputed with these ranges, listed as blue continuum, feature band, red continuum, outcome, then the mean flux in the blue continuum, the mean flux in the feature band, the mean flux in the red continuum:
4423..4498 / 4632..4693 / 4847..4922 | 0.19 mag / 119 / 108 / 139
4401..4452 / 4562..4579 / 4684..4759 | 0.06 mag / 119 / 109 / 110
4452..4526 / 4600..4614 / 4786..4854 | 0.10 mag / 118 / 110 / 124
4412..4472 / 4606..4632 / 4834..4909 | 0.20 mag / 119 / 106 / 138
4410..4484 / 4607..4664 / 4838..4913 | 0.19 mag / 119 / 107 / 138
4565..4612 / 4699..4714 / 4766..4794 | 0.07 mag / 110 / 109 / 120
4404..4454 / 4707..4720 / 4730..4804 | 0.13 mag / 119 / 105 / 118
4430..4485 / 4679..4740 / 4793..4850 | 0.13 mag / 118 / 108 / 122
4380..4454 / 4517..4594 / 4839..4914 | 0.12 mag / 119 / 112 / 138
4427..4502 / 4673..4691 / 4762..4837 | 0.13 mag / 119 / 107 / 121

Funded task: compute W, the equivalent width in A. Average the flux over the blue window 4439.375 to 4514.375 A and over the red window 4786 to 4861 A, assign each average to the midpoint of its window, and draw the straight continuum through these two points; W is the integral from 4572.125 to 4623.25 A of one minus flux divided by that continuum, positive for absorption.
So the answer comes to 4.9 A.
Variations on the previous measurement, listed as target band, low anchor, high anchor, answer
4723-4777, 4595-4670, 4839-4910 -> 2.99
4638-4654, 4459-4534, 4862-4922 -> 2.29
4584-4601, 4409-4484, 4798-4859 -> 1.52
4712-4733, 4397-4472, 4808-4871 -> 3.49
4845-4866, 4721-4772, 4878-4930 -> -1.93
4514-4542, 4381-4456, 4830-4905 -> 2.03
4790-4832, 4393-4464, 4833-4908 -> 4.86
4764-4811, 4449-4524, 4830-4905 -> 4.50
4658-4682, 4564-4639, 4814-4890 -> 0.93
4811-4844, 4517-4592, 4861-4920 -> 2.77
